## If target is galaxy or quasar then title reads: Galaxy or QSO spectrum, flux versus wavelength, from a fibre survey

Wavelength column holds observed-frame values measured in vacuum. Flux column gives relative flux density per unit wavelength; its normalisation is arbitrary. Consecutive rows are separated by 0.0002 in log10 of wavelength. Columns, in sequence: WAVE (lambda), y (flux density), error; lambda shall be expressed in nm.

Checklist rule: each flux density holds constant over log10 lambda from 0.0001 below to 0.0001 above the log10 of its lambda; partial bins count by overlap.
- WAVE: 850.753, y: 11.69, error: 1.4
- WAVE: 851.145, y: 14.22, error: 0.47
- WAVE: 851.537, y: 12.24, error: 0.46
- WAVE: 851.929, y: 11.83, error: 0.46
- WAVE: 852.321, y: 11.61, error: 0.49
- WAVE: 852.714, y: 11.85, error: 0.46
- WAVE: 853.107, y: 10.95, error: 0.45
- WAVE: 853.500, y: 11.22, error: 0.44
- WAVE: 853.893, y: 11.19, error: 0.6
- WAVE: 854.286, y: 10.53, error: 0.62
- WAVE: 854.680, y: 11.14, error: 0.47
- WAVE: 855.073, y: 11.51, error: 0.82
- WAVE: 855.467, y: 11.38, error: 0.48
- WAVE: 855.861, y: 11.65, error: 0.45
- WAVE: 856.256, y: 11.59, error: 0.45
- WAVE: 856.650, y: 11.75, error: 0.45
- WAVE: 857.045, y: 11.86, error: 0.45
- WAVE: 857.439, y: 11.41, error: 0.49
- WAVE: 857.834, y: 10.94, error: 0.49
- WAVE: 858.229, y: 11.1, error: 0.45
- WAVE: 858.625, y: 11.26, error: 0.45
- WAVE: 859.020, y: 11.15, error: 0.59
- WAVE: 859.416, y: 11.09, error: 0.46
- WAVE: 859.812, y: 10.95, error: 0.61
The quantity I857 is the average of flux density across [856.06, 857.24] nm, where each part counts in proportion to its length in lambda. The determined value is 11.7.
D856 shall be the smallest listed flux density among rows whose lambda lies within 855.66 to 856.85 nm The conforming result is 11.59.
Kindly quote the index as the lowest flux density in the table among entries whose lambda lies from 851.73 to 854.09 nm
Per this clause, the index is 10.95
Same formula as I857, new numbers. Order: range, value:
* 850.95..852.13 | 12.8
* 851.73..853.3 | 11.6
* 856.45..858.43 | 11.4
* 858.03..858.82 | 11.2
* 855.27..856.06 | 11.5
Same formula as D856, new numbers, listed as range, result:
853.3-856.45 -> 10.53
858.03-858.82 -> 11.1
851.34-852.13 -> 11.83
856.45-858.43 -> 10.94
